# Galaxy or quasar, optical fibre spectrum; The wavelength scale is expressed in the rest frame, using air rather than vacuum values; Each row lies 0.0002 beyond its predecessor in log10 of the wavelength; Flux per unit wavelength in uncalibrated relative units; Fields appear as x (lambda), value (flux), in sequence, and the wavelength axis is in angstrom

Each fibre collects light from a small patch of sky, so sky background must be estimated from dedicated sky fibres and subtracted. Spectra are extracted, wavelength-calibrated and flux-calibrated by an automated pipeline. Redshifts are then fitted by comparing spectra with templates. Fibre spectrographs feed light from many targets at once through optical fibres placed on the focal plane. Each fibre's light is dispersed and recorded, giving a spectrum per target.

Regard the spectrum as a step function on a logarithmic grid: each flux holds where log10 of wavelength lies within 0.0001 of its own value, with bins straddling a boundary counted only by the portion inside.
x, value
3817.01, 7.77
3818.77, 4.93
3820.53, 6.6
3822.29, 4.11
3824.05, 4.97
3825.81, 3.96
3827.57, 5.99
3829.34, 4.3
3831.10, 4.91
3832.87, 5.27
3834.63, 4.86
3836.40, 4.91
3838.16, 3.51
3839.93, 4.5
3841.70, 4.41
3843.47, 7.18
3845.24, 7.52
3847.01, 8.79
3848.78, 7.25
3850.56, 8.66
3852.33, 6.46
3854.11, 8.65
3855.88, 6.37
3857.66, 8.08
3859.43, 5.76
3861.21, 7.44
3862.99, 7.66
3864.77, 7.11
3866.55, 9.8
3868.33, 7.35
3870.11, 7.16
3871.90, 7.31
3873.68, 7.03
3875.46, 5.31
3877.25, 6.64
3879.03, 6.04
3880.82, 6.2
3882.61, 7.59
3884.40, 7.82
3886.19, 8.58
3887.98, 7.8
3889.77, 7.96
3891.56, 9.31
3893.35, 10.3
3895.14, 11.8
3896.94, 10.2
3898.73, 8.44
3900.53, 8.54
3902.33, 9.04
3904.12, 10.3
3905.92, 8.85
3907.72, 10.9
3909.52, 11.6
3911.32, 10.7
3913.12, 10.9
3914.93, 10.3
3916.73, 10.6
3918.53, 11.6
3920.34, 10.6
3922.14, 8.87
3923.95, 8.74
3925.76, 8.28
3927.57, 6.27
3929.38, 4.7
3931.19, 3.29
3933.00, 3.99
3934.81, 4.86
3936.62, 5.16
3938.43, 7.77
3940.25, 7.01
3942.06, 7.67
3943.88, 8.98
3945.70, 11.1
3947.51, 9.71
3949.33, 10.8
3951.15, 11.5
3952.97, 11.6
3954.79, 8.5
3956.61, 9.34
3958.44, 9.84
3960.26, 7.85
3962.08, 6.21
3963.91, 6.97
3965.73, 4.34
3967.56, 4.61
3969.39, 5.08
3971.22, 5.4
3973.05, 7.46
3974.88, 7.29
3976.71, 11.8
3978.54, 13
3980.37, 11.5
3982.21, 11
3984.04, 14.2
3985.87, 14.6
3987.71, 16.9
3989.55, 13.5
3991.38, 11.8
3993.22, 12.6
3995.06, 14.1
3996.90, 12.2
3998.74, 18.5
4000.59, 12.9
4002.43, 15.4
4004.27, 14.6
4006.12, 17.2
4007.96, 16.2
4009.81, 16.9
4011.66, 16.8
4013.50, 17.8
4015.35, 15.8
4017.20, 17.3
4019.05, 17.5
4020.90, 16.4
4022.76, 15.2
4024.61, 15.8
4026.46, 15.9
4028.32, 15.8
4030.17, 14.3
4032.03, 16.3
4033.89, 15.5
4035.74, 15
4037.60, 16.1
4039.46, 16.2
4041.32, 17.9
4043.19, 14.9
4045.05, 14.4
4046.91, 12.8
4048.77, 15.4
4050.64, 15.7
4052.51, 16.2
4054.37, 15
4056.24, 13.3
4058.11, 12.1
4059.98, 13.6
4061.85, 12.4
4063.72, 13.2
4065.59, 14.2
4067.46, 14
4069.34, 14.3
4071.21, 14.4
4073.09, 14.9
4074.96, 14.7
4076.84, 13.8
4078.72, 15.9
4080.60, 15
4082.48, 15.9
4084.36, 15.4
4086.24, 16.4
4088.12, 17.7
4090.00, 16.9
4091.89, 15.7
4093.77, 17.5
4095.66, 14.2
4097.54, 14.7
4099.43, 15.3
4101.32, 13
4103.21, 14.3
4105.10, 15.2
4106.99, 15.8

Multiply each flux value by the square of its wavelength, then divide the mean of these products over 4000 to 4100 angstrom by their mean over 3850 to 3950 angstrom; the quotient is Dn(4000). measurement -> 2.0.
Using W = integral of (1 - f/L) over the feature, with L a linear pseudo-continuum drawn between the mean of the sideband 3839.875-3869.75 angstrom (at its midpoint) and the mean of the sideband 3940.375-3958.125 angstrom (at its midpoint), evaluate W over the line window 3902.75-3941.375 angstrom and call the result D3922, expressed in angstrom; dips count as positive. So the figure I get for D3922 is 2.8 angstrom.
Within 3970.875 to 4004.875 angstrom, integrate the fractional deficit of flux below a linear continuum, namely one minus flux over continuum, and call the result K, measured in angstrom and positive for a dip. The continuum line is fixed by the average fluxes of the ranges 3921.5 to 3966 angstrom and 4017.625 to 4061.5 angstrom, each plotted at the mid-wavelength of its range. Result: -4.1 angstrom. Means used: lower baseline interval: 7.78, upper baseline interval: 15.3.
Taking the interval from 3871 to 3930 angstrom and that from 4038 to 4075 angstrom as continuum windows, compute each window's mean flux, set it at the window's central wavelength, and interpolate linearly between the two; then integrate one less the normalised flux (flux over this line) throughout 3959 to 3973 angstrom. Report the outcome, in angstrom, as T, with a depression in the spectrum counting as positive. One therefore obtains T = 6.49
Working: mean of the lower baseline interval 8.78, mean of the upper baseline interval 14.5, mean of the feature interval 5.99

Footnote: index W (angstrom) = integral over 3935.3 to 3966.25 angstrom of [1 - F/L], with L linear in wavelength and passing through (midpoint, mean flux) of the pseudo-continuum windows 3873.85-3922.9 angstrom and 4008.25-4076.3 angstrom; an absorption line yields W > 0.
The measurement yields 7.74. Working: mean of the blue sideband 9.12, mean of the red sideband 15.2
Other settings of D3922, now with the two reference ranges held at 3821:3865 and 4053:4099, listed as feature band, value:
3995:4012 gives -4.75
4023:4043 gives -3.94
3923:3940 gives 6.23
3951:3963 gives 1.42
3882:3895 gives -1.46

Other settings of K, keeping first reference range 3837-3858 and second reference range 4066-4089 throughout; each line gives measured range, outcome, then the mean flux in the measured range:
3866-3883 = 1.6 angstrom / 6.97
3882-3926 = -4.1 angstrom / 9.62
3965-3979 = 5.1 angstrom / 7.23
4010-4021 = -3.5 angstrom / 17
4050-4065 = 0.5 angstrom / 13.9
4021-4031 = -1.7 angstrom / 15.5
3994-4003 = -1.7 angstrom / 14.6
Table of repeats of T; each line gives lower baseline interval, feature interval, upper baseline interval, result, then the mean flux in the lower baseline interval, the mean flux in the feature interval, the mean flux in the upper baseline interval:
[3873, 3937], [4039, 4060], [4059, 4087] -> -1.8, 8.34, 14.8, 14.5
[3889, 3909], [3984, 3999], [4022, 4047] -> -0.5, 9.65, 14.1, 15.5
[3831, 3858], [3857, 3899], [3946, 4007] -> -1.8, 6.34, 7.86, 11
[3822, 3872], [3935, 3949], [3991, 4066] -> 3.7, 6.37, 8.14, 15.2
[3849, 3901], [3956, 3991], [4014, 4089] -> 7.2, 7.83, 9.56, 15.2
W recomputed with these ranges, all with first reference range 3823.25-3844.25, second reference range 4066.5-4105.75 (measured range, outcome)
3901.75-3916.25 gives -4.4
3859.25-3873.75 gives -3.0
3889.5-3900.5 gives -3.4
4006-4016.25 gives -3.9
